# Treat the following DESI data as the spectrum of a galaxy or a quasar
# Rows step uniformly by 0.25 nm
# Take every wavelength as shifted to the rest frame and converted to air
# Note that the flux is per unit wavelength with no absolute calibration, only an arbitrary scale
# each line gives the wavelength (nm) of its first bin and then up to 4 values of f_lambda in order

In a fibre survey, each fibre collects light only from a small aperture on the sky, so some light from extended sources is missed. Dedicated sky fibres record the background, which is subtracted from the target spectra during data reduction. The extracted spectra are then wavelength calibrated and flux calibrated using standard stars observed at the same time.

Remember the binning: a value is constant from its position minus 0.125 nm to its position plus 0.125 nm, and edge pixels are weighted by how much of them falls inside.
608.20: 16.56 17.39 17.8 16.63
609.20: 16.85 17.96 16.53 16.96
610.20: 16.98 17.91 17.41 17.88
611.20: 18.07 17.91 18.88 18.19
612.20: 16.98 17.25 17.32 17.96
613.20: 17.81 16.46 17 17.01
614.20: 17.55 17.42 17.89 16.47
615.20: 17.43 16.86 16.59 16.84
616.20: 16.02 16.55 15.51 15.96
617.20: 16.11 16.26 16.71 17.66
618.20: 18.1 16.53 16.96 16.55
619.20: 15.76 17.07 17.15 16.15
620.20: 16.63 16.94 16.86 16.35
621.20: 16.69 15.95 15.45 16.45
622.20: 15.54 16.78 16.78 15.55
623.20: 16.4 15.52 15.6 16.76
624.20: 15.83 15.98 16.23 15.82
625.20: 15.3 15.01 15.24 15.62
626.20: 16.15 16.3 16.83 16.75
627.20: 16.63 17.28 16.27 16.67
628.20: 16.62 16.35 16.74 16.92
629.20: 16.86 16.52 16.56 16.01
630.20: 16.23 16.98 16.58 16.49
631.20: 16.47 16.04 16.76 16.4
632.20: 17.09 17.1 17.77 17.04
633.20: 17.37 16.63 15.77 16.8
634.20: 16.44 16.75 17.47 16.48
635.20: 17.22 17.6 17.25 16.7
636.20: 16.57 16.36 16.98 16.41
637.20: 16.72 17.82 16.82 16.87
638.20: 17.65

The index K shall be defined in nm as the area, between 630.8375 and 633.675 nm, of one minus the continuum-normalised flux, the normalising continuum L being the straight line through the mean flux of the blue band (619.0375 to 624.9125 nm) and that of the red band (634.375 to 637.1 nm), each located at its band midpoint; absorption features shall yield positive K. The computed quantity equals -0.01 nm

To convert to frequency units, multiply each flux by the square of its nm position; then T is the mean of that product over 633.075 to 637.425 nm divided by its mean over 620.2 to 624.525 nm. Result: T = 1.08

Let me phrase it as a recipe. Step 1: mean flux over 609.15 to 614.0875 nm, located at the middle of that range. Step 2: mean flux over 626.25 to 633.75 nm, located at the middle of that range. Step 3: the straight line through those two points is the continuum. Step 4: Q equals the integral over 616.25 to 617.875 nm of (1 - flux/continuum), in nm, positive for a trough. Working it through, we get 0.096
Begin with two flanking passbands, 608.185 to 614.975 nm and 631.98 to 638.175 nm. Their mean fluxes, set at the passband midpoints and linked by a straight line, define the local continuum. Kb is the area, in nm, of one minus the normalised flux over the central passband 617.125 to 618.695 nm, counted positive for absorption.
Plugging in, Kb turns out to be 0.033 nm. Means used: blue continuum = 17.4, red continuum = 16.9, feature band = 16.9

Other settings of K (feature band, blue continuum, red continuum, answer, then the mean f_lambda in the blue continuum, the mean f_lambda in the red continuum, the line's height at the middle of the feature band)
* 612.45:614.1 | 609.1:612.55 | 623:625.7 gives 0.00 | 17.6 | 15.8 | 17.2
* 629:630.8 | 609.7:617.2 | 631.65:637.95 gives 0.04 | 17.2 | 16.9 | 17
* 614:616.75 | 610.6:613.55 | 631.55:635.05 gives 0.11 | 17.7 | 16.8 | 17.6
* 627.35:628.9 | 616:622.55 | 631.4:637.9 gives 0.00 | 16.5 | 16.9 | 16.7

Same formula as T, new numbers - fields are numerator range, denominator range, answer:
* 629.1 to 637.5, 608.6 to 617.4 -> 1.04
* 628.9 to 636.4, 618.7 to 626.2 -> 1.07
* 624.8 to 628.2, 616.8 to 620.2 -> 0.99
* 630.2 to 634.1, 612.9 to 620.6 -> 1.04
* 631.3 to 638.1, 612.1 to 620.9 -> 1.06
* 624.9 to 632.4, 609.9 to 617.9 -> 1.00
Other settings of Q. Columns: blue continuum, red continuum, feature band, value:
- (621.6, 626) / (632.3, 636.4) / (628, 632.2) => -0.01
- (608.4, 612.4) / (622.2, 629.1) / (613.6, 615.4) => -0.01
